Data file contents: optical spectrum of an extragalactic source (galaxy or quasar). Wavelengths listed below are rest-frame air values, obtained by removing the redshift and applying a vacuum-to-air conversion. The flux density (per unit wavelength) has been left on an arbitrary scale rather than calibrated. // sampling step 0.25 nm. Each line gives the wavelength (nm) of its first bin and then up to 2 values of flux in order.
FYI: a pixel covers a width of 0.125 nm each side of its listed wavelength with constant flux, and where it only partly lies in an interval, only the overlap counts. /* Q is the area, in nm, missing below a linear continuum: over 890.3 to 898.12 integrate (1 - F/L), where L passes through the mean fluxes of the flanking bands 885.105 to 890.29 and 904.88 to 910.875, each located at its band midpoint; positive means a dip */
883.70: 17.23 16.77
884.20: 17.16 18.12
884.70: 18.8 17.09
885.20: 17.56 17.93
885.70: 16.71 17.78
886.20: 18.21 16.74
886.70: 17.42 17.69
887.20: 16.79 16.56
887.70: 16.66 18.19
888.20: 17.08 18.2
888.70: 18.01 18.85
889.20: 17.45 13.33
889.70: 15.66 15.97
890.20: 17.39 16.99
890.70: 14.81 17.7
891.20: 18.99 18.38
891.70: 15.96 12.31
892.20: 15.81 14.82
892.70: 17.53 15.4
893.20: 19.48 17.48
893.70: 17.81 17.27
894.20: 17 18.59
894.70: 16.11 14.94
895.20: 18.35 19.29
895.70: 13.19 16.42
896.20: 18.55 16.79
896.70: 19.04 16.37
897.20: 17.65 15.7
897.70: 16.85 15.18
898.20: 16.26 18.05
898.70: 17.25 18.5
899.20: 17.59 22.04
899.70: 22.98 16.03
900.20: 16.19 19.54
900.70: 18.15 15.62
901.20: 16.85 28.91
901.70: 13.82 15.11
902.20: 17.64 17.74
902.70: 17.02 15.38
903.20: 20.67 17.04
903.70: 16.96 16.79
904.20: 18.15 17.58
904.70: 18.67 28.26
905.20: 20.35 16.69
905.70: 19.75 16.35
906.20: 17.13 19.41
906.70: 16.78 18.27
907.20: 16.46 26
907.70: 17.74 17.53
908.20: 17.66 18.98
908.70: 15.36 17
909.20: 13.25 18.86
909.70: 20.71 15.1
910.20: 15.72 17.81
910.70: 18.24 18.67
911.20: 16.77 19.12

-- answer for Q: 0.31 nm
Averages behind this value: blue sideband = 17.1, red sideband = 18.2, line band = 16.8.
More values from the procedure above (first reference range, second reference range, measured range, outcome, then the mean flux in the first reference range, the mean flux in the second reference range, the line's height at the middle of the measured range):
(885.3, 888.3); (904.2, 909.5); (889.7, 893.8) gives 0.22 nm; 17.3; 18.5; 17.6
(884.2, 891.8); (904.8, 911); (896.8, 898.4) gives 0.12 nm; 17.2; 18.3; 17.8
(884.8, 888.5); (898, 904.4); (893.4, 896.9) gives 0.11 nm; 17.4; 18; 17.7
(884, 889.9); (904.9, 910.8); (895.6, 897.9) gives 0.13 nm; 17.3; 18.2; 17.7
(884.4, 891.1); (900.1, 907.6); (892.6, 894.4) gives 0.02 nm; 17.2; 18.4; 17.6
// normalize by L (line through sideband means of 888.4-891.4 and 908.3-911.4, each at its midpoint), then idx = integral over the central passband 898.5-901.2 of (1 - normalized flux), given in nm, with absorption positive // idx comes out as -0.19 nm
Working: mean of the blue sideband 17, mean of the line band 18.3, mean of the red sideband 17.3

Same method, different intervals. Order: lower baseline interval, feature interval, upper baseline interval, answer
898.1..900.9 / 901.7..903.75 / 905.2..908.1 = 0.16 nm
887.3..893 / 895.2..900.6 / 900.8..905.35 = 0.04 nm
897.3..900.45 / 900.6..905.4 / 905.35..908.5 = -0.09 nm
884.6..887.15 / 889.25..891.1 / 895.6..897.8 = 0.12 nm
